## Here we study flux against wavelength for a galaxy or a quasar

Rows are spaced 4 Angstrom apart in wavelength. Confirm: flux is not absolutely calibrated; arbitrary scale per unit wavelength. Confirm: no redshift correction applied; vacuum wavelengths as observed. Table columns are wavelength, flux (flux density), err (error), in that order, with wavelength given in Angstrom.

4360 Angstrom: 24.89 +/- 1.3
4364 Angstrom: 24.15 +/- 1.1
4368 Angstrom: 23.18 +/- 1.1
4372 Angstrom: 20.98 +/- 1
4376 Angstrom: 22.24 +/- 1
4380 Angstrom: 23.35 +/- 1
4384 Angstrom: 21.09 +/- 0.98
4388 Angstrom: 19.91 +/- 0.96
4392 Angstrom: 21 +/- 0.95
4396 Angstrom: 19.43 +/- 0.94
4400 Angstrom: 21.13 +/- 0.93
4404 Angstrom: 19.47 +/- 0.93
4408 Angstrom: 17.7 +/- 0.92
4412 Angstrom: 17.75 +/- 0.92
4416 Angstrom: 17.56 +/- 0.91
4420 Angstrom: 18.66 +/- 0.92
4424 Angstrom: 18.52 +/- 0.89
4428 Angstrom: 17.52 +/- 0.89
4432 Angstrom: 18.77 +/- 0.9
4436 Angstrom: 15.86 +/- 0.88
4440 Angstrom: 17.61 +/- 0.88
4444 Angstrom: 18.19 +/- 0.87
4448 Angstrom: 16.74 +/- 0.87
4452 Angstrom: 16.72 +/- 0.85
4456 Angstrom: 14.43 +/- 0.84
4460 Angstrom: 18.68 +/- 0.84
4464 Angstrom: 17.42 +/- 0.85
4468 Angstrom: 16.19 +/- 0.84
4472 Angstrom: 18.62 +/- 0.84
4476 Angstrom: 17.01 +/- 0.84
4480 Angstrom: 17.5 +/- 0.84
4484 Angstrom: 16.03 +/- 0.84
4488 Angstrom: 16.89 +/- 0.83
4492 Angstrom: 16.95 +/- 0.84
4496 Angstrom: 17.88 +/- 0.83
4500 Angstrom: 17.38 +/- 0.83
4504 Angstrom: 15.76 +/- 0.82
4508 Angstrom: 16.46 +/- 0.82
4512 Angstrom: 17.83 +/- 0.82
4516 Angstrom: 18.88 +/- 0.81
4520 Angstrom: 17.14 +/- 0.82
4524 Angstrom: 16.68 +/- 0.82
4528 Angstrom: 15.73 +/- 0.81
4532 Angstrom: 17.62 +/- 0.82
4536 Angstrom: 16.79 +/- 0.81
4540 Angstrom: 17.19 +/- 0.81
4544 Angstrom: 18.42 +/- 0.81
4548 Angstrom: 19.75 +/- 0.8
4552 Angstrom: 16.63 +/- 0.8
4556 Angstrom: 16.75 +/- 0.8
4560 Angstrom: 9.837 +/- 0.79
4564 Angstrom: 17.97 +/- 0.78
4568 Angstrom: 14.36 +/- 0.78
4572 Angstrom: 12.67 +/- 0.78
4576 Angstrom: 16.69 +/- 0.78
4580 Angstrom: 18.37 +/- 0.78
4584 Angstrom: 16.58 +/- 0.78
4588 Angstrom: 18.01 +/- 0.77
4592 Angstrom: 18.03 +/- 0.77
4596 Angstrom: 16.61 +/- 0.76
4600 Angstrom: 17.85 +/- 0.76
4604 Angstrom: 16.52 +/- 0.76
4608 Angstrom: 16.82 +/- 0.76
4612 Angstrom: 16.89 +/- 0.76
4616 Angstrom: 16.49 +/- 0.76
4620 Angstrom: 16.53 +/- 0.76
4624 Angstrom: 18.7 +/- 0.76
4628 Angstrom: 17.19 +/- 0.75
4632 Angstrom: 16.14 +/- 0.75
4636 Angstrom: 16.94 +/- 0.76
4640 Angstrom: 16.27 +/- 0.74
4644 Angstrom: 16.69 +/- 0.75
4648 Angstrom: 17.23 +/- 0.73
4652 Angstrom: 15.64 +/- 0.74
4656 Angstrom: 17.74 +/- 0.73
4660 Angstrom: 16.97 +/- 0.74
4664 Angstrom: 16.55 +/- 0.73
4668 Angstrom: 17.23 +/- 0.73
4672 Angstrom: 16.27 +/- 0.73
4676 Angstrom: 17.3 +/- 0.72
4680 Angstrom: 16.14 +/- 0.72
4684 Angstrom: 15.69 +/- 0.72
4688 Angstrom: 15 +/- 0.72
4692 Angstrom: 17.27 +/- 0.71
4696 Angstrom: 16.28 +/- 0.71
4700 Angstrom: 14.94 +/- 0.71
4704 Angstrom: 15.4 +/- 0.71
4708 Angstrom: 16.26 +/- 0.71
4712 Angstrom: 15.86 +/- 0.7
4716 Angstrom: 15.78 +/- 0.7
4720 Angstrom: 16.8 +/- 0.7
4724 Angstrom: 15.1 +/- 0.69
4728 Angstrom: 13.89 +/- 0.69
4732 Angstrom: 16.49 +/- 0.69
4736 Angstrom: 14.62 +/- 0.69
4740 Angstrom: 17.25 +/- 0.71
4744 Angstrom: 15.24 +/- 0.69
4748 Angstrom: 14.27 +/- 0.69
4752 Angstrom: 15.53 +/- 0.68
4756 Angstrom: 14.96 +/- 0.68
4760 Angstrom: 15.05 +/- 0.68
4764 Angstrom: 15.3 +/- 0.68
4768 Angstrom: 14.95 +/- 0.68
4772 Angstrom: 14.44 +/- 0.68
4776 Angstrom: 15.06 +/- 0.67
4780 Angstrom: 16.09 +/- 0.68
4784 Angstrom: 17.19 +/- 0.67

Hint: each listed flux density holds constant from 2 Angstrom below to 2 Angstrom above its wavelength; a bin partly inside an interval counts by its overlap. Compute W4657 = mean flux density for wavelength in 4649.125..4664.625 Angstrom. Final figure 16.8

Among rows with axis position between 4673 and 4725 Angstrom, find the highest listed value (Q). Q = 17.3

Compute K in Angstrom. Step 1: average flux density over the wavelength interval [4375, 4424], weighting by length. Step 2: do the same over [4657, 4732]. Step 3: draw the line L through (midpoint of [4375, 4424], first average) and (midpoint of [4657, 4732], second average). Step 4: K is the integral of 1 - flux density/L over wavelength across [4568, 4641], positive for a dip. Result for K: 1.8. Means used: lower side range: 19.8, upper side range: 16.1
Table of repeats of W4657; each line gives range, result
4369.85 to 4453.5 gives 19.1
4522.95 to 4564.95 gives 16.6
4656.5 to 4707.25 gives 16.3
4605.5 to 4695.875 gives 16.7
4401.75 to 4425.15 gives 18.3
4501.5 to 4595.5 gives 16.7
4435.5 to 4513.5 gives 17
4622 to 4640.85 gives 17.1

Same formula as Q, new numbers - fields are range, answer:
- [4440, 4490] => 18.68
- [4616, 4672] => 18.7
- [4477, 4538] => 18.88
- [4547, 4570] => 19.75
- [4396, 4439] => 21.13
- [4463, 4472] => 18.62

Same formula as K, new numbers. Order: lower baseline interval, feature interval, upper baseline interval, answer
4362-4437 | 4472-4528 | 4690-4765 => 4.5 Angstrom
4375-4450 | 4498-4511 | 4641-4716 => 1.1 Angstrom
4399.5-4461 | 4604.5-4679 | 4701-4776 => -3.4 Angstrom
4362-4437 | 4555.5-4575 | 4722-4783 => 3.8 Angstrom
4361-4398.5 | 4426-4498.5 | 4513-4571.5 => 7.5 Angstrom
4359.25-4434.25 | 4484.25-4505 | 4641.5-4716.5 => 2.2 Angstrom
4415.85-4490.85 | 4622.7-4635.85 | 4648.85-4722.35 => -0.5 Angstrom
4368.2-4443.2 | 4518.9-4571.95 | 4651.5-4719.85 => 4.4 Angstrom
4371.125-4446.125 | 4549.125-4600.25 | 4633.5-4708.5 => 3.7 Angstrom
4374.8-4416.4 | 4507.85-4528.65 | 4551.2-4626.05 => 0.6 Angstrom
